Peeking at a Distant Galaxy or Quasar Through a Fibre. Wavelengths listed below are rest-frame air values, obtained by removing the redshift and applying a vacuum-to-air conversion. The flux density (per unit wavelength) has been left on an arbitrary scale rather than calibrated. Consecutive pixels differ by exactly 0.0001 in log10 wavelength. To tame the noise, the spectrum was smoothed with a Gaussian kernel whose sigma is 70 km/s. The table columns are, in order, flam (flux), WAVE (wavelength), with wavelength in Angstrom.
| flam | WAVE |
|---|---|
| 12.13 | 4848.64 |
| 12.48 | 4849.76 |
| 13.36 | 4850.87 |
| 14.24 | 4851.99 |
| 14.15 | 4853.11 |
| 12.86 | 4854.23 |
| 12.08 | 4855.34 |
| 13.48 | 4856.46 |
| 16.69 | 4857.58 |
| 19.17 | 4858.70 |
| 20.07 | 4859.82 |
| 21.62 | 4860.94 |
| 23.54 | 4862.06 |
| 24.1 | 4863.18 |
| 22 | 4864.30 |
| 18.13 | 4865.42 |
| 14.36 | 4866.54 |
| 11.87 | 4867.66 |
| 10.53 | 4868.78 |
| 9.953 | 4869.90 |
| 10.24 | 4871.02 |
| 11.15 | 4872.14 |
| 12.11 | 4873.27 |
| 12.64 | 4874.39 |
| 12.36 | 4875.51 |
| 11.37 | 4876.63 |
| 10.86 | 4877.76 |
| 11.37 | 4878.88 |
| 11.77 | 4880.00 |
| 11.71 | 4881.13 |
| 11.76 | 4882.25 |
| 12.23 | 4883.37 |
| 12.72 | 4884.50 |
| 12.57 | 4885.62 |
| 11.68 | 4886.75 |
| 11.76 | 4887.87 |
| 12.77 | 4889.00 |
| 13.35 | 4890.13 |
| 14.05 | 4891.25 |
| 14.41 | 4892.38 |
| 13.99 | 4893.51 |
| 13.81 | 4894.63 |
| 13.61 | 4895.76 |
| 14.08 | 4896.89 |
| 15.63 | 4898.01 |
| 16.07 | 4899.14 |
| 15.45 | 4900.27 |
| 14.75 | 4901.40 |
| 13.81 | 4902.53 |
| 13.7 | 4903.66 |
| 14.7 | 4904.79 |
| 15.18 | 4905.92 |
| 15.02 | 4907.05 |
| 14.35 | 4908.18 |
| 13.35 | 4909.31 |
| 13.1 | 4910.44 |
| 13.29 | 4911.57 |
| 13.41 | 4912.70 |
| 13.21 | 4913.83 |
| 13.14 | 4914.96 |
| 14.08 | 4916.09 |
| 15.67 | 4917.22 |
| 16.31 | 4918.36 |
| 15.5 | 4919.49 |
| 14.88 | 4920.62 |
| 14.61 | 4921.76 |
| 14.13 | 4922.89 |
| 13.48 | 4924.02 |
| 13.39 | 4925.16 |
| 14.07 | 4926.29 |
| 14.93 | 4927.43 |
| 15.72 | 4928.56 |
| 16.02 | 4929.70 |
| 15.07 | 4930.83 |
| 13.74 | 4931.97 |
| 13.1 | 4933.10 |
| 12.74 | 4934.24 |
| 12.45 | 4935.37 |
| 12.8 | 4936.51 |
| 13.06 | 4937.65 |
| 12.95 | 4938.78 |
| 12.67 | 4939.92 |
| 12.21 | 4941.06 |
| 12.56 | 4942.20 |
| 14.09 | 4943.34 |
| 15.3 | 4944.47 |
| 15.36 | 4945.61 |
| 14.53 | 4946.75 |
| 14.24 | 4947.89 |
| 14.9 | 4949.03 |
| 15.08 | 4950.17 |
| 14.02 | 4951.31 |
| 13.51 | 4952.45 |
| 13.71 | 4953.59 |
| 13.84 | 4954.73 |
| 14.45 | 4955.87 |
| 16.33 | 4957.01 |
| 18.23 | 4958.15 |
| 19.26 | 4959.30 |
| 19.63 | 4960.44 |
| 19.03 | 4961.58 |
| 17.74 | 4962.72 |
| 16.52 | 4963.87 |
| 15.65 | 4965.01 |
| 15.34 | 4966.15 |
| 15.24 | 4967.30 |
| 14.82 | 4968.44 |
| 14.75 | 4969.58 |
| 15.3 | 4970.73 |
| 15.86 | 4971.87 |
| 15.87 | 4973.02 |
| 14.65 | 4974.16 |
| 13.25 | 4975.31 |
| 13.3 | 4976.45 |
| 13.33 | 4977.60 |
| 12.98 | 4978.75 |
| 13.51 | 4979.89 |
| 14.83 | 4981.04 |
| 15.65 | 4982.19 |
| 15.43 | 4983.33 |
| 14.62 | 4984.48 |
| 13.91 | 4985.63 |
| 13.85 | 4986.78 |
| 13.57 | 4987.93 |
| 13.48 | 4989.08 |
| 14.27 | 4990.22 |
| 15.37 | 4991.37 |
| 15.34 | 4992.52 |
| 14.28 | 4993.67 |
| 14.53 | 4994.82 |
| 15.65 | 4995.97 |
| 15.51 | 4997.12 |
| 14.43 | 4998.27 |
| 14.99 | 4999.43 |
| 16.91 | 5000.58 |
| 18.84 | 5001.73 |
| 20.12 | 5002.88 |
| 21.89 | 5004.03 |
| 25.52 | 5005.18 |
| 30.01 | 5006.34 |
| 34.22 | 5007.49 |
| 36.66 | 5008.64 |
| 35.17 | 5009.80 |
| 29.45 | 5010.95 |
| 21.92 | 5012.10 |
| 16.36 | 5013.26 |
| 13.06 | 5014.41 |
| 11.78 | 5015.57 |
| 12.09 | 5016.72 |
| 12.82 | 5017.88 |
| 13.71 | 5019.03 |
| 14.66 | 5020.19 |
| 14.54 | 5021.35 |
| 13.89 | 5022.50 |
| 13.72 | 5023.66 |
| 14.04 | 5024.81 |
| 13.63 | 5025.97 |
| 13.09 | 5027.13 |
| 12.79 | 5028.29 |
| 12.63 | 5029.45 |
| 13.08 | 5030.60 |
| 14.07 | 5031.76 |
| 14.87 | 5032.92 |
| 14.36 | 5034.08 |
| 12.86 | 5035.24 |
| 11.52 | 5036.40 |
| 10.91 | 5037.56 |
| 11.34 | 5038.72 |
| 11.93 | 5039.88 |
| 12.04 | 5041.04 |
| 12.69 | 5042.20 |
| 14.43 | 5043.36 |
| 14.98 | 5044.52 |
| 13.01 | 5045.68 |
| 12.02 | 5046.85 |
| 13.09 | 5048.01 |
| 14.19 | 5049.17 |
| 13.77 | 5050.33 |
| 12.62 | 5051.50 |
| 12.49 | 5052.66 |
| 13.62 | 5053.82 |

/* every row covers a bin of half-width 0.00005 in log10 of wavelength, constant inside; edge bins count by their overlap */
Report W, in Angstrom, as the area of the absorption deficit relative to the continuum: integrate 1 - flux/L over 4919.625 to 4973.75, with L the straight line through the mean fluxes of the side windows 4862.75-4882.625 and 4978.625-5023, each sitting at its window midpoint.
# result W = 3.4 Angstrom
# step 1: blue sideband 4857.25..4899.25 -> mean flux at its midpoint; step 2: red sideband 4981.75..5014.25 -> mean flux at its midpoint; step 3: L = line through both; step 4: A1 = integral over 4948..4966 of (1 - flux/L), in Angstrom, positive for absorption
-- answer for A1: 1.6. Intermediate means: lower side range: 14.2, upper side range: 19.3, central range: 16.1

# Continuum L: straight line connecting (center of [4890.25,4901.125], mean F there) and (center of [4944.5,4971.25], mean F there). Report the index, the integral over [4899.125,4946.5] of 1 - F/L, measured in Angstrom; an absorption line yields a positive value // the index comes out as 2.91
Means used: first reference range 14.5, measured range 14.1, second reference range 15.7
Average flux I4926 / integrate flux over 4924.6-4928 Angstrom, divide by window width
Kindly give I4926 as 14.1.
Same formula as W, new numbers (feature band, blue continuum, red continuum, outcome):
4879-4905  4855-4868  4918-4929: 4.8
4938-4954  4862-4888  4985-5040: 1.2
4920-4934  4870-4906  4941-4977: -0.1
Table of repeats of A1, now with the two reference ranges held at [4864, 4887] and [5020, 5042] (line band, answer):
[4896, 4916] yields -2.6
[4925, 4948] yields -2.1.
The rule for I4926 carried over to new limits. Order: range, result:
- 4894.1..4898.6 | 14.3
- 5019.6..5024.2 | 14.2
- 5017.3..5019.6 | 13.3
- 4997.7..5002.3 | 16.3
